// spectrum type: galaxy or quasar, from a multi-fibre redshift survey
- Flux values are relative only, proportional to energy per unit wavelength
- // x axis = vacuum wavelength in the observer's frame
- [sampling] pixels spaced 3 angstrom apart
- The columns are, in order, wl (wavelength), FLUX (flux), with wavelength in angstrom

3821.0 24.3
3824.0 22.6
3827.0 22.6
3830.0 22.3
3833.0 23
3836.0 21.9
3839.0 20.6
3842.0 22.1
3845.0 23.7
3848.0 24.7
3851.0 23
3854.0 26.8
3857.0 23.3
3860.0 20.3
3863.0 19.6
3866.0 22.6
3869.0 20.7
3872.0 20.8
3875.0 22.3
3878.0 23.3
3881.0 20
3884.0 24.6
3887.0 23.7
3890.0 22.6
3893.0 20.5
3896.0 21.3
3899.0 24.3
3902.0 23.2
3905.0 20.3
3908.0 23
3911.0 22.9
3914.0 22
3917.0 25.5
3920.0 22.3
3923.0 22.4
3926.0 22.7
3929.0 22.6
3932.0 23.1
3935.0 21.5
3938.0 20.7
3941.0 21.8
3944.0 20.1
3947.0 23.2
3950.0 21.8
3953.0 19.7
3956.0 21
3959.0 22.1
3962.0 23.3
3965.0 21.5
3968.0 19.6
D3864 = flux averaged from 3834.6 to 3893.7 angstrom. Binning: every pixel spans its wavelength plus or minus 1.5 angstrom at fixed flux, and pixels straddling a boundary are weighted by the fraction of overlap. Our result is 22.4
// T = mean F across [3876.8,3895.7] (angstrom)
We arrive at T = 22.4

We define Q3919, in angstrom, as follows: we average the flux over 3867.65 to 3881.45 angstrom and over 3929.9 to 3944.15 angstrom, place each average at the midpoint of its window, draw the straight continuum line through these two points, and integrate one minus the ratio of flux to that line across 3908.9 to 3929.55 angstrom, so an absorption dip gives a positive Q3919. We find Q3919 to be -1.3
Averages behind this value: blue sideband 21.5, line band 22.9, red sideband 21.6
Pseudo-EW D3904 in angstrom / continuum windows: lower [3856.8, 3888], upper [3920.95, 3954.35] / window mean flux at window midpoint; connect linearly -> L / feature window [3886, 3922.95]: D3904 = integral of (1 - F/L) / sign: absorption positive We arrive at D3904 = -1.3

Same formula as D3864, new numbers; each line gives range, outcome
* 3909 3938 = 22.7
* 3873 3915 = 22.4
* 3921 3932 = 22.6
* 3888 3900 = 22.2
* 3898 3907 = 22.5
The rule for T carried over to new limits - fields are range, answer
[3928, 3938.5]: 22.1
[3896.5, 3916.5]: 22.7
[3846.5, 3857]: 24.6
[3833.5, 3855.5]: 23.2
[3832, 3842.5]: 21.8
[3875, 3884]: 22.2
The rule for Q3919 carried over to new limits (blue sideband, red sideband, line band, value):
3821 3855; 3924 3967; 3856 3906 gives 1.23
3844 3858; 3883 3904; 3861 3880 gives 1.73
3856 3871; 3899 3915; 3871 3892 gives -0.70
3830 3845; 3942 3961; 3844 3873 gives -0.76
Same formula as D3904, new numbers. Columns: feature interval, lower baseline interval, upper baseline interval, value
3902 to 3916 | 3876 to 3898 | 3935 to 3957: -0.2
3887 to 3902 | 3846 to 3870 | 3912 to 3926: 0.3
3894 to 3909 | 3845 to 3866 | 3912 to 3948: 0.2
